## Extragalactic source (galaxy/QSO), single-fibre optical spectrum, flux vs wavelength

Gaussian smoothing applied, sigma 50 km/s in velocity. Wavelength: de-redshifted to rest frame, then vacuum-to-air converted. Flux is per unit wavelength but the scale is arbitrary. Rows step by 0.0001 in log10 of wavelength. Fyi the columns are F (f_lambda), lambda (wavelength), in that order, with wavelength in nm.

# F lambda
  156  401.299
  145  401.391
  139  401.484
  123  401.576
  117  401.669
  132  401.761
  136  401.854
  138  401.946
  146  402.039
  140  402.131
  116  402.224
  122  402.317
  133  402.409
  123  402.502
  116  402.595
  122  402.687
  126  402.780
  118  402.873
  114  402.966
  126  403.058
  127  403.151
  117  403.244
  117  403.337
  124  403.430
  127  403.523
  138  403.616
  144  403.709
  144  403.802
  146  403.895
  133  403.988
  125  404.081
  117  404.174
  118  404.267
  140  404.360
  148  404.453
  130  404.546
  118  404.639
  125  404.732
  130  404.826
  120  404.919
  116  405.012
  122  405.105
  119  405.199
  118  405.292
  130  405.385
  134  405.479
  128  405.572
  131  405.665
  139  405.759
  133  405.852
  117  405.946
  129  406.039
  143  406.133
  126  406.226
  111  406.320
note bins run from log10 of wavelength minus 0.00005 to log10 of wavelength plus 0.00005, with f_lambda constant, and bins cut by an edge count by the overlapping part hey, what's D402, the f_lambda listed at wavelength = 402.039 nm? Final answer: 146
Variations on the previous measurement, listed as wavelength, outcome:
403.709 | 144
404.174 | 117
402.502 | 123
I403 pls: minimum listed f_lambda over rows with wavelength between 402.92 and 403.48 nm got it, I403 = 114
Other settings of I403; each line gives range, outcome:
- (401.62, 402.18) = 117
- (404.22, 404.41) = 118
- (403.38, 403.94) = 124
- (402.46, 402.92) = 116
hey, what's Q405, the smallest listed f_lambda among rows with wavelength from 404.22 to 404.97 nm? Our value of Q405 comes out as 118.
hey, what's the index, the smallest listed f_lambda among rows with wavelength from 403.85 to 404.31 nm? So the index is 117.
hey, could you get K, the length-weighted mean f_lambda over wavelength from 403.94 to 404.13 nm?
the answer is 129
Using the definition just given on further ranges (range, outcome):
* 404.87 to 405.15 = 120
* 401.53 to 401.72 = 120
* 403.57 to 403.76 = 141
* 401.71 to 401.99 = 135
